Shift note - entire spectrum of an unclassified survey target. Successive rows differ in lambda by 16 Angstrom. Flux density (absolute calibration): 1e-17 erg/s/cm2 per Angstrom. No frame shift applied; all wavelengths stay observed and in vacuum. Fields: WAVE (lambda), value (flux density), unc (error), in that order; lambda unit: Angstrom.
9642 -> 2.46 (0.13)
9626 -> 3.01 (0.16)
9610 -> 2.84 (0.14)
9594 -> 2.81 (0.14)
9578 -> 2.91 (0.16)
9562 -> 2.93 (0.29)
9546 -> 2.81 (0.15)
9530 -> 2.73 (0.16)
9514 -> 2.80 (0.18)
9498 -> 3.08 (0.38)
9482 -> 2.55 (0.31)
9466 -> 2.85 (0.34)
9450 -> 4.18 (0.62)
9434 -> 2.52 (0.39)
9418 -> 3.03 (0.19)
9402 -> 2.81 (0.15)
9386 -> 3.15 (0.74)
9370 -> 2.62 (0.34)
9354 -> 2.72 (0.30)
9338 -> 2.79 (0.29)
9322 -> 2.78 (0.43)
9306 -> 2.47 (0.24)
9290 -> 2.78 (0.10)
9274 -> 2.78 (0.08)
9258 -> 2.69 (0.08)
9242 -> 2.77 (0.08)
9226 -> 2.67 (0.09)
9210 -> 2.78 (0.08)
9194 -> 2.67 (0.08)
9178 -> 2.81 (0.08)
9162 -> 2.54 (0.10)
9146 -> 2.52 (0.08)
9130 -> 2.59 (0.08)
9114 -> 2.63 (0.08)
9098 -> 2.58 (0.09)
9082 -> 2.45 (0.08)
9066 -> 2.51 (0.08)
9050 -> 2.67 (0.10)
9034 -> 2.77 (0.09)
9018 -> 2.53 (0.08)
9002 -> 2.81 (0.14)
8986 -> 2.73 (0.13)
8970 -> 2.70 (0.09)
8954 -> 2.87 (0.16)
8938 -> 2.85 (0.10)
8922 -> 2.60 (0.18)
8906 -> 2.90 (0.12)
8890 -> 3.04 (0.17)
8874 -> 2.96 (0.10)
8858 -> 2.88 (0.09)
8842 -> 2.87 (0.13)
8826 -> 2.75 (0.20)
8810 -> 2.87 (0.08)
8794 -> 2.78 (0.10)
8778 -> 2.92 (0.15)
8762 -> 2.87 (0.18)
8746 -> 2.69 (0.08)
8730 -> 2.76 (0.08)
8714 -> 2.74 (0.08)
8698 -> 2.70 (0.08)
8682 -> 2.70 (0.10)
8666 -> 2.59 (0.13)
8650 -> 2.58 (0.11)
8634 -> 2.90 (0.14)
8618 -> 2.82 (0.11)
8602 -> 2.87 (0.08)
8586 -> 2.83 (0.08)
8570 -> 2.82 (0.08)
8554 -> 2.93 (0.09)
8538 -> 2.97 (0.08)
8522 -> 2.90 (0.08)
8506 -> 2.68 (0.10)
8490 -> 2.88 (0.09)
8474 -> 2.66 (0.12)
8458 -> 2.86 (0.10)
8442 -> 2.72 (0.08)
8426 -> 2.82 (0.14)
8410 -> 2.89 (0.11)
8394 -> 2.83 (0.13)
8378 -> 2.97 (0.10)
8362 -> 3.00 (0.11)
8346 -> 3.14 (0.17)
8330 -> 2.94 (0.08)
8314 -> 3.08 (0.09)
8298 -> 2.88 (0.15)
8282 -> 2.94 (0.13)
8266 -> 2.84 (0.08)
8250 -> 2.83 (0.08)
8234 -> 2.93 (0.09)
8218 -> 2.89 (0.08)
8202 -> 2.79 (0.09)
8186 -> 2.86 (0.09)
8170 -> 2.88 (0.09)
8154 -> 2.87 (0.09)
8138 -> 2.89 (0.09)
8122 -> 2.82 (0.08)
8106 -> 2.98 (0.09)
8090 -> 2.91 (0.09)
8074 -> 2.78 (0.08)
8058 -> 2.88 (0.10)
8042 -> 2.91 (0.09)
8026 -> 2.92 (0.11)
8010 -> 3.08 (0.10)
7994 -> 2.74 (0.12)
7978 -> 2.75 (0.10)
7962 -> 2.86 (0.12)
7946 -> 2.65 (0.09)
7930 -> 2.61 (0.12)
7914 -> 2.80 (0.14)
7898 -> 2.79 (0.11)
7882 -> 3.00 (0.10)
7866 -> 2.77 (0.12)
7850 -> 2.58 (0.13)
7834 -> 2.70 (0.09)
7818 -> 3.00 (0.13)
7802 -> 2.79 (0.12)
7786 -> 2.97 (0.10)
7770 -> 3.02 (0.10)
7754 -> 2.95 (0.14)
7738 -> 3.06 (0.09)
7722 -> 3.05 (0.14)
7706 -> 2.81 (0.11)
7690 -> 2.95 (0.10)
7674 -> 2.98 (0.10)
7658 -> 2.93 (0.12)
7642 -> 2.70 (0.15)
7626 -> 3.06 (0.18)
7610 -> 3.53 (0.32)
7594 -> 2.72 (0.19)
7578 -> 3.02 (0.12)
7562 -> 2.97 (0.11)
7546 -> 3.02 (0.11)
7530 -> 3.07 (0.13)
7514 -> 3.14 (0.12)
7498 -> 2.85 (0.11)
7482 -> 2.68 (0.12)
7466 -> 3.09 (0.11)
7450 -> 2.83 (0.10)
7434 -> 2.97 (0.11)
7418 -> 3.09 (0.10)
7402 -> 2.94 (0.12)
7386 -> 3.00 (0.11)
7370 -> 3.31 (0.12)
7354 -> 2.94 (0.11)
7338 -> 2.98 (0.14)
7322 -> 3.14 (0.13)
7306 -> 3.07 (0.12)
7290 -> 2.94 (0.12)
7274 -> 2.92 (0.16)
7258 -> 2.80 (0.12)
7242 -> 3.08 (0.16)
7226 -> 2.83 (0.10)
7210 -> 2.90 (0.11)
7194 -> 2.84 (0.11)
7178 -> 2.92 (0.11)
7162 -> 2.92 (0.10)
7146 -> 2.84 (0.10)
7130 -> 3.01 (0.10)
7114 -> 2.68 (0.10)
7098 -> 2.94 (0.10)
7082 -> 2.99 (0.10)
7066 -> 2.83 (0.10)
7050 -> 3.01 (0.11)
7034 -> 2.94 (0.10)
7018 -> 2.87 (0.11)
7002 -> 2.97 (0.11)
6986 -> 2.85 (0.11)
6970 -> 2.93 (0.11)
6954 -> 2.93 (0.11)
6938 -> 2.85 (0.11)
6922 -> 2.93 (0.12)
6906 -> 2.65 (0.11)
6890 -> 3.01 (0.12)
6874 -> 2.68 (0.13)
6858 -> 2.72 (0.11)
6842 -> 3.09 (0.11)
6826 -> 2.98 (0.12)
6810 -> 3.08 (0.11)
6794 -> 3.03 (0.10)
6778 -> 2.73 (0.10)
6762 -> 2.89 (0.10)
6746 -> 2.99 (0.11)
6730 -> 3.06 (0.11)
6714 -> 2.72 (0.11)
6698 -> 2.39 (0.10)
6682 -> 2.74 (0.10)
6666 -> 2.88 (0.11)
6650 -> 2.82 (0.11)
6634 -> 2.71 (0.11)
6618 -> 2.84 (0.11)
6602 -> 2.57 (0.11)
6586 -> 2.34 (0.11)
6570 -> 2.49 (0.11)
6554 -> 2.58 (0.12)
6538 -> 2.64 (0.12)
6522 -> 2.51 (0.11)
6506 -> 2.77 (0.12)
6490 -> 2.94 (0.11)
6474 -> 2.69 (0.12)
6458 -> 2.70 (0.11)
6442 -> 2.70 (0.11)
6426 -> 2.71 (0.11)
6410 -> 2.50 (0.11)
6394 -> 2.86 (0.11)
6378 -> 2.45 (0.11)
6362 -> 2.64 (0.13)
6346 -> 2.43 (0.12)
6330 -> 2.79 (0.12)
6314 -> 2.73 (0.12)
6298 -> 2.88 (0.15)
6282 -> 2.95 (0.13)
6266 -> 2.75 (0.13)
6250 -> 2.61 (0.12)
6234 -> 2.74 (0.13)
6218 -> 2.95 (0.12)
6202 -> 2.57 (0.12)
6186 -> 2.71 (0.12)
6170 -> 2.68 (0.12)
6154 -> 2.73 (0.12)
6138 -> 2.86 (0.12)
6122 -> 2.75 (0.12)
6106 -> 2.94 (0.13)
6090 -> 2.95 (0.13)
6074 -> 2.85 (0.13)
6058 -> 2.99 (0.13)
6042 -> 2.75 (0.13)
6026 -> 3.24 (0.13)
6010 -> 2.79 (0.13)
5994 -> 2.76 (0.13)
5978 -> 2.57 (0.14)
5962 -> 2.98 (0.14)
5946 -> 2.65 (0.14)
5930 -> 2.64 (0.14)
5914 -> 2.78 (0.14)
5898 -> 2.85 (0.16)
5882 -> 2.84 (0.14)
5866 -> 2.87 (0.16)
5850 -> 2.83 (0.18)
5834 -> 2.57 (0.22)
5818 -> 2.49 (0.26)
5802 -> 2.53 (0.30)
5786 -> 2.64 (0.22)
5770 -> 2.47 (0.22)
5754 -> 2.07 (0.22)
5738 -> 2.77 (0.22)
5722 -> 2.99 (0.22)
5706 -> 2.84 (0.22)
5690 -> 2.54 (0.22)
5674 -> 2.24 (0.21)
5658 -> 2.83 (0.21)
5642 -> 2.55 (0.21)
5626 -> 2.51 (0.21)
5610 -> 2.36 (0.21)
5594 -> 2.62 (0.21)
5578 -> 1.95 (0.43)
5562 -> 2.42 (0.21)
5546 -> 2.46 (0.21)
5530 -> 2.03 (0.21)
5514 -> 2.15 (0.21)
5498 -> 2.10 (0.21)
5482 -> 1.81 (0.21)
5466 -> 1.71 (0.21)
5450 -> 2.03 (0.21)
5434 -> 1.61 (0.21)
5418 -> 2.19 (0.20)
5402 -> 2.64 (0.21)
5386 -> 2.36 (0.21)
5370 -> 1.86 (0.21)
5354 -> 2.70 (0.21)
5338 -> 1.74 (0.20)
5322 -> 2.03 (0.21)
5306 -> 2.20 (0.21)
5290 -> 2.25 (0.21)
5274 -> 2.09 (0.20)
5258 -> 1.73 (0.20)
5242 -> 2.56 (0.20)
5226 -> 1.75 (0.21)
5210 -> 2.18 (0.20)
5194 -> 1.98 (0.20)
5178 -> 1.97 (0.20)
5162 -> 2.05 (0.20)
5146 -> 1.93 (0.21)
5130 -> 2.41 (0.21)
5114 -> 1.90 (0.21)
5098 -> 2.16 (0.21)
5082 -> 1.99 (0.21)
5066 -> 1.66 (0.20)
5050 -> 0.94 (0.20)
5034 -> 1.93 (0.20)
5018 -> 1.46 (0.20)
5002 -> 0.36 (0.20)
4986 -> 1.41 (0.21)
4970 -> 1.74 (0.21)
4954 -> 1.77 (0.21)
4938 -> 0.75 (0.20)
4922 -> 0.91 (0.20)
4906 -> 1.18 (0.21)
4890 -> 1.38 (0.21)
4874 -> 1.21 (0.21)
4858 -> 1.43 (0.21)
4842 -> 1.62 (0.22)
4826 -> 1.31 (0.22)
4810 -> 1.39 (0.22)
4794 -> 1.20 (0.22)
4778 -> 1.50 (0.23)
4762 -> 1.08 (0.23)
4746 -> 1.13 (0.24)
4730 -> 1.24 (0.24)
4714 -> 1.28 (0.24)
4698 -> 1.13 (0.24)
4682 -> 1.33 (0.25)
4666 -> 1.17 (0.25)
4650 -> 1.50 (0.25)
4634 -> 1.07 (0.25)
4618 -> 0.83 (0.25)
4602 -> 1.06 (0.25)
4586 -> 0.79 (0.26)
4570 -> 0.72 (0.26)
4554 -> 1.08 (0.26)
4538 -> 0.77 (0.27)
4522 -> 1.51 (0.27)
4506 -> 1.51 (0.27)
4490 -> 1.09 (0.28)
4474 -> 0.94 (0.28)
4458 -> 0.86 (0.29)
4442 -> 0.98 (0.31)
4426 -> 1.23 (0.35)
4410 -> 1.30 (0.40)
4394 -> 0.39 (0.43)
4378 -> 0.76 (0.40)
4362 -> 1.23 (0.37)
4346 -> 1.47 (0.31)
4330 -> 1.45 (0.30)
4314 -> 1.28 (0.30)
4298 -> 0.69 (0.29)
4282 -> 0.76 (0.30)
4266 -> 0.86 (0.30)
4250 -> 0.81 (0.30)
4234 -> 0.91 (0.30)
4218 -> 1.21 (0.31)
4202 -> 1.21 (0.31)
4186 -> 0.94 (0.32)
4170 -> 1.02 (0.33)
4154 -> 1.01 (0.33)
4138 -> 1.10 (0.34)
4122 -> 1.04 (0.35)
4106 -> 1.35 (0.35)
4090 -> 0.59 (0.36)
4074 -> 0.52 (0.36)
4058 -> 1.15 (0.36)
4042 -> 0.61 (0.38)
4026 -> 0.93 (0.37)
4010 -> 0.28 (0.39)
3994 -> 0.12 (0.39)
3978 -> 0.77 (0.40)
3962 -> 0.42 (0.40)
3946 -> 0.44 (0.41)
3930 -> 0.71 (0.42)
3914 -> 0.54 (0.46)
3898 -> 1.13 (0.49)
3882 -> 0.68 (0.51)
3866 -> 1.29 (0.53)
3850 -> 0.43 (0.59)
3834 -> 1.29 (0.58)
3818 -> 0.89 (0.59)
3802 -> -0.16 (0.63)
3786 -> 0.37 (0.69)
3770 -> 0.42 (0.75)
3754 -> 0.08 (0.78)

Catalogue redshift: 0.27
